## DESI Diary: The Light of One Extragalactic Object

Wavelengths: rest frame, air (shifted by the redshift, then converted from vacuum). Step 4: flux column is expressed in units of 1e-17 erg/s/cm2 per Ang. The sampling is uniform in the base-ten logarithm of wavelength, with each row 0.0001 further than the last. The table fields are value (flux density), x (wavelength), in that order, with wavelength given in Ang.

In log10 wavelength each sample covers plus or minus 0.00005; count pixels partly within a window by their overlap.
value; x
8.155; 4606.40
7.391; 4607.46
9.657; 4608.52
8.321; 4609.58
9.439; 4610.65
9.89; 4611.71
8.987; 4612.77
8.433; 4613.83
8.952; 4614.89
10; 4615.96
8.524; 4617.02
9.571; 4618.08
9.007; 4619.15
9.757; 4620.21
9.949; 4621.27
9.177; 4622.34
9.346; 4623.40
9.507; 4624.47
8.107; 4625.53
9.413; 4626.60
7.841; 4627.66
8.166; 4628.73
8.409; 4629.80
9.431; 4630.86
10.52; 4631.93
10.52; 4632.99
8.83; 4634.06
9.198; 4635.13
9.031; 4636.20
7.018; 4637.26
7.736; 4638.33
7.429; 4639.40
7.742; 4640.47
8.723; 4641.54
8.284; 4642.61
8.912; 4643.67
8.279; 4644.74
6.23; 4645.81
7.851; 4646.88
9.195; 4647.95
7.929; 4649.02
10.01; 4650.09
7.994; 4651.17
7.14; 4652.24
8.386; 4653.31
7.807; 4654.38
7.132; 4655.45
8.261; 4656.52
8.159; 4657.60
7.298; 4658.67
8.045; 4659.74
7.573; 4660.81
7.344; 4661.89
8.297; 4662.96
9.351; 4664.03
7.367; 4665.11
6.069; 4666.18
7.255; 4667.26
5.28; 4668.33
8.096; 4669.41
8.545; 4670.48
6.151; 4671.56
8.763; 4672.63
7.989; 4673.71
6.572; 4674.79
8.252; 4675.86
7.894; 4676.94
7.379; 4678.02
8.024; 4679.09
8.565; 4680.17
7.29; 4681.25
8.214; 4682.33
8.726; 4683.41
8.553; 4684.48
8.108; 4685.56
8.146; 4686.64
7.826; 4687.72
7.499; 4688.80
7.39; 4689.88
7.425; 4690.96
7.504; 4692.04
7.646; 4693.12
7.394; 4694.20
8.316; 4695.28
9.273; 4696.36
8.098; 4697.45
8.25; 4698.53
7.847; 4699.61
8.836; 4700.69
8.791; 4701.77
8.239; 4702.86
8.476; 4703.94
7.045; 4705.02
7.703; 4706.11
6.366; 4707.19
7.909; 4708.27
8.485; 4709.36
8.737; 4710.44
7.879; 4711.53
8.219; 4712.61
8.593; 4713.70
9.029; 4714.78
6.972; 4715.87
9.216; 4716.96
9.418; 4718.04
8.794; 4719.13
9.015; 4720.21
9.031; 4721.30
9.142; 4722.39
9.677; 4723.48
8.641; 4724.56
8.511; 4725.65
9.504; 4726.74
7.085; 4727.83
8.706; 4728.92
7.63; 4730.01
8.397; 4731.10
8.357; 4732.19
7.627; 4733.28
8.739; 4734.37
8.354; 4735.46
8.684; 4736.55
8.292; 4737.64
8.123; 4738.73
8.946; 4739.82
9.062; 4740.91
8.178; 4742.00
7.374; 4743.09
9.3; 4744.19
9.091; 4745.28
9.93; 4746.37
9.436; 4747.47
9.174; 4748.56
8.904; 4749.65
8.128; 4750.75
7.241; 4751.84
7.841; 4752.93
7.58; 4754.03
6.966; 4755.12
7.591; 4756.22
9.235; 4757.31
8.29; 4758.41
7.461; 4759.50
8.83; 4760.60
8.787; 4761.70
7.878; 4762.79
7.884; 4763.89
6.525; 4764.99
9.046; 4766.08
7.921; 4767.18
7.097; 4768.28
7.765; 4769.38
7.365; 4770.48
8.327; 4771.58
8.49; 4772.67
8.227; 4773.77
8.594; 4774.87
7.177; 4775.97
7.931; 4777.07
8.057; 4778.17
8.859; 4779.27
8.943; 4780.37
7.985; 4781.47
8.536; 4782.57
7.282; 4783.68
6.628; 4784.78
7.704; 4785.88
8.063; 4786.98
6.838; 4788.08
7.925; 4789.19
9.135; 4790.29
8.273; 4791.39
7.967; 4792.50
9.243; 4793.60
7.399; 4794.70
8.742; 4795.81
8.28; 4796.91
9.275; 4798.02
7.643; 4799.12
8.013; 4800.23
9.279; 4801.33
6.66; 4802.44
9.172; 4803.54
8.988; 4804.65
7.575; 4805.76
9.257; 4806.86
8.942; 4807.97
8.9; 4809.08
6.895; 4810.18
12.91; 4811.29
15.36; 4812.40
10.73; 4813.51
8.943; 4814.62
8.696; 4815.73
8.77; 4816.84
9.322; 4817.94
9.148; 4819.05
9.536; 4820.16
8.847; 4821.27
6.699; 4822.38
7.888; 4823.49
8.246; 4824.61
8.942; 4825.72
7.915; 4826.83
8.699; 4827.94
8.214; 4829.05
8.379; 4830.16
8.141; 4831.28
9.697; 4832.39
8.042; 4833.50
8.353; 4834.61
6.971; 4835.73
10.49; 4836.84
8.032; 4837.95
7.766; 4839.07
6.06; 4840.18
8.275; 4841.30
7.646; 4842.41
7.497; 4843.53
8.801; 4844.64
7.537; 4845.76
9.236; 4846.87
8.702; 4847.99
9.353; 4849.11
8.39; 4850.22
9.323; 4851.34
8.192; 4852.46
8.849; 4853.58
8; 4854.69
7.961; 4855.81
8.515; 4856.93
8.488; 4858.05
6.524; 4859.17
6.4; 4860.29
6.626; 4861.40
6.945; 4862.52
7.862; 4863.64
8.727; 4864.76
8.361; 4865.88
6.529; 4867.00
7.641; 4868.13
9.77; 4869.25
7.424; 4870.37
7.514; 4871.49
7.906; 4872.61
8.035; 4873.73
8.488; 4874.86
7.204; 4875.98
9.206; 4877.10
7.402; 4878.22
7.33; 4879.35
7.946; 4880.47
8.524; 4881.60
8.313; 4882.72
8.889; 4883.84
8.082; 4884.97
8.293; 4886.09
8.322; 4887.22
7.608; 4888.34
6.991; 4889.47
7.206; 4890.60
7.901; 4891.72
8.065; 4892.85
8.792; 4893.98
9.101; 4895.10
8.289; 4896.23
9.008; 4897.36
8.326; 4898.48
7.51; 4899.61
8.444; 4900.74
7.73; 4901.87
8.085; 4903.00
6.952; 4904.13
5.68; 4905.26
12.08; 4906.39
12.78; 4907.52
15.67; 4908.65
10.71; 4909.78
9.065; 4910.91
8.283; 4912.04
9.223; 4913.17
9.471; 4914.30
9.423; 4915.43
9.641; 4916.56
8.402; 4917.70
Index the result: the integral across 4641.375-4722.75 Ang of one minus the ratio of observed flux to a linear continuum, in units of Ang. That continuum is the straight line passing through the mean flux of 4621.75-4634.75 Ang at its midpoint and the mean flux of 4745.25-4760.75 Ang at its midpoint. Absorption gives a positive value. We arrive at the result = 6.99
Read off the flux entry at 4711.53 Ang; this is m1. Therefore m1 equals 7.879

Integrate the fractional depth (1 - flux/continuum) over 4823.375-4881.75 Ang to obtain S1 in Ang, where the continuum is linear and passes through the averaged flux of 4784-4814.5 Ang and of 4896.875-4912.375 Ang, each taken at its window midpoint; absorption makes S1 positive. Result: 6.1 Ang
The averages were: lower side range 8.73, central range 8.09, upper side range 9.33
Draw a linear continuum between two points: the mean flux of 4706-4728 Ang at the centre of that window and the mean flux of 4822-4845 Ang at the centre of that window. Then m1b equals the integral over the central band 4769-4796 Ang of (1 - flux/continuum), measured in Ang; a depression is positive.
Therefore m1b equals 0.81 Ang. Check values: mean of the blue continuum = 8.51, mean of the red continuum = 8.14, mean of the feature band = 8.05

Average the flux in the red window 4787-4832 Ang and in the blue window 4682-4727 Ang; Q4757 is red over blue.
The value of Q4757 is 1.1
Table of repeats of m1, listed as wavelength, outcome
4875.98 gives 7.204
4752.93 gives 7.841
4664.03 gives 9.351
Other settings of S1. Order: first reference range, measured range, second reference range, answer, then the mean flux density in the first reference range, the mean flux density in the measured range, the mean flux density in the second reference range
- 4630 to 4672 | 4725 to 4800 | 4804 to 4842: 2.94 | 8.07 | 8.21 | 8.81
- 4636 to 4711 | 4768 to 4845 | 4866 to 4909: -2.38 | 7.9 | 8.44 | 8.36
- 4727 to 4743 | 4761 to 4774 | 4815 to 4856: 0.60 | 8.3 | 7.95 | 8.4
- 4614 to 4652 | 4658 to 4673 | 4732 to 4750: 2.07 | 8.74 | 7.53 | 8.69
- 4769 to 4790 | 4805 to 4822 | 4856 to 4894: -3.51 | 7.95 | 9.55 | 7.86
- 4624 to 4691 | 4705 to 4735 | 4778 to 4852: -0.50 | 8.07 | 8.39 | 8.54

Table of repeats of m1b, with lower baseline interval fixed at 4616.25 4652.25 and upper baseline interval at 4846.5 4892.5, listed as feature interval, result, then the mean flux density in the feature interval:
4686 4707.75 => 1.6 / 7.91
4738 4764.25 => -0.1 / 8.39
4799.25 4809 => -0.3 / 8.47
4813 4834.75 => -1.4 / 8.66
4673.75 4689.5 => 1.2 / 7.93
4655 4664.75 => 0.8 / 7.93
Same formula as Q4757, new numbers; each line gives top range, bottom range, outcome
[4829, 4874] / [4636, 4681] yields 1.03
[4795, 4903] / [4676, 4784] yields 1.01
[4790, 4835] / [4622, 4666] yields 1.06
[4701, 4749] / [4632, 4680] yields 1.07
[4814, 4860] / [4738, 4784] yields 1.02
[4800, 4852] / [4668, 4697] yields 1.11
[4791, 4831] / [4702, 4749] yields 1.04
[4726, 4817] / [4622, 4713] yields 1.04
